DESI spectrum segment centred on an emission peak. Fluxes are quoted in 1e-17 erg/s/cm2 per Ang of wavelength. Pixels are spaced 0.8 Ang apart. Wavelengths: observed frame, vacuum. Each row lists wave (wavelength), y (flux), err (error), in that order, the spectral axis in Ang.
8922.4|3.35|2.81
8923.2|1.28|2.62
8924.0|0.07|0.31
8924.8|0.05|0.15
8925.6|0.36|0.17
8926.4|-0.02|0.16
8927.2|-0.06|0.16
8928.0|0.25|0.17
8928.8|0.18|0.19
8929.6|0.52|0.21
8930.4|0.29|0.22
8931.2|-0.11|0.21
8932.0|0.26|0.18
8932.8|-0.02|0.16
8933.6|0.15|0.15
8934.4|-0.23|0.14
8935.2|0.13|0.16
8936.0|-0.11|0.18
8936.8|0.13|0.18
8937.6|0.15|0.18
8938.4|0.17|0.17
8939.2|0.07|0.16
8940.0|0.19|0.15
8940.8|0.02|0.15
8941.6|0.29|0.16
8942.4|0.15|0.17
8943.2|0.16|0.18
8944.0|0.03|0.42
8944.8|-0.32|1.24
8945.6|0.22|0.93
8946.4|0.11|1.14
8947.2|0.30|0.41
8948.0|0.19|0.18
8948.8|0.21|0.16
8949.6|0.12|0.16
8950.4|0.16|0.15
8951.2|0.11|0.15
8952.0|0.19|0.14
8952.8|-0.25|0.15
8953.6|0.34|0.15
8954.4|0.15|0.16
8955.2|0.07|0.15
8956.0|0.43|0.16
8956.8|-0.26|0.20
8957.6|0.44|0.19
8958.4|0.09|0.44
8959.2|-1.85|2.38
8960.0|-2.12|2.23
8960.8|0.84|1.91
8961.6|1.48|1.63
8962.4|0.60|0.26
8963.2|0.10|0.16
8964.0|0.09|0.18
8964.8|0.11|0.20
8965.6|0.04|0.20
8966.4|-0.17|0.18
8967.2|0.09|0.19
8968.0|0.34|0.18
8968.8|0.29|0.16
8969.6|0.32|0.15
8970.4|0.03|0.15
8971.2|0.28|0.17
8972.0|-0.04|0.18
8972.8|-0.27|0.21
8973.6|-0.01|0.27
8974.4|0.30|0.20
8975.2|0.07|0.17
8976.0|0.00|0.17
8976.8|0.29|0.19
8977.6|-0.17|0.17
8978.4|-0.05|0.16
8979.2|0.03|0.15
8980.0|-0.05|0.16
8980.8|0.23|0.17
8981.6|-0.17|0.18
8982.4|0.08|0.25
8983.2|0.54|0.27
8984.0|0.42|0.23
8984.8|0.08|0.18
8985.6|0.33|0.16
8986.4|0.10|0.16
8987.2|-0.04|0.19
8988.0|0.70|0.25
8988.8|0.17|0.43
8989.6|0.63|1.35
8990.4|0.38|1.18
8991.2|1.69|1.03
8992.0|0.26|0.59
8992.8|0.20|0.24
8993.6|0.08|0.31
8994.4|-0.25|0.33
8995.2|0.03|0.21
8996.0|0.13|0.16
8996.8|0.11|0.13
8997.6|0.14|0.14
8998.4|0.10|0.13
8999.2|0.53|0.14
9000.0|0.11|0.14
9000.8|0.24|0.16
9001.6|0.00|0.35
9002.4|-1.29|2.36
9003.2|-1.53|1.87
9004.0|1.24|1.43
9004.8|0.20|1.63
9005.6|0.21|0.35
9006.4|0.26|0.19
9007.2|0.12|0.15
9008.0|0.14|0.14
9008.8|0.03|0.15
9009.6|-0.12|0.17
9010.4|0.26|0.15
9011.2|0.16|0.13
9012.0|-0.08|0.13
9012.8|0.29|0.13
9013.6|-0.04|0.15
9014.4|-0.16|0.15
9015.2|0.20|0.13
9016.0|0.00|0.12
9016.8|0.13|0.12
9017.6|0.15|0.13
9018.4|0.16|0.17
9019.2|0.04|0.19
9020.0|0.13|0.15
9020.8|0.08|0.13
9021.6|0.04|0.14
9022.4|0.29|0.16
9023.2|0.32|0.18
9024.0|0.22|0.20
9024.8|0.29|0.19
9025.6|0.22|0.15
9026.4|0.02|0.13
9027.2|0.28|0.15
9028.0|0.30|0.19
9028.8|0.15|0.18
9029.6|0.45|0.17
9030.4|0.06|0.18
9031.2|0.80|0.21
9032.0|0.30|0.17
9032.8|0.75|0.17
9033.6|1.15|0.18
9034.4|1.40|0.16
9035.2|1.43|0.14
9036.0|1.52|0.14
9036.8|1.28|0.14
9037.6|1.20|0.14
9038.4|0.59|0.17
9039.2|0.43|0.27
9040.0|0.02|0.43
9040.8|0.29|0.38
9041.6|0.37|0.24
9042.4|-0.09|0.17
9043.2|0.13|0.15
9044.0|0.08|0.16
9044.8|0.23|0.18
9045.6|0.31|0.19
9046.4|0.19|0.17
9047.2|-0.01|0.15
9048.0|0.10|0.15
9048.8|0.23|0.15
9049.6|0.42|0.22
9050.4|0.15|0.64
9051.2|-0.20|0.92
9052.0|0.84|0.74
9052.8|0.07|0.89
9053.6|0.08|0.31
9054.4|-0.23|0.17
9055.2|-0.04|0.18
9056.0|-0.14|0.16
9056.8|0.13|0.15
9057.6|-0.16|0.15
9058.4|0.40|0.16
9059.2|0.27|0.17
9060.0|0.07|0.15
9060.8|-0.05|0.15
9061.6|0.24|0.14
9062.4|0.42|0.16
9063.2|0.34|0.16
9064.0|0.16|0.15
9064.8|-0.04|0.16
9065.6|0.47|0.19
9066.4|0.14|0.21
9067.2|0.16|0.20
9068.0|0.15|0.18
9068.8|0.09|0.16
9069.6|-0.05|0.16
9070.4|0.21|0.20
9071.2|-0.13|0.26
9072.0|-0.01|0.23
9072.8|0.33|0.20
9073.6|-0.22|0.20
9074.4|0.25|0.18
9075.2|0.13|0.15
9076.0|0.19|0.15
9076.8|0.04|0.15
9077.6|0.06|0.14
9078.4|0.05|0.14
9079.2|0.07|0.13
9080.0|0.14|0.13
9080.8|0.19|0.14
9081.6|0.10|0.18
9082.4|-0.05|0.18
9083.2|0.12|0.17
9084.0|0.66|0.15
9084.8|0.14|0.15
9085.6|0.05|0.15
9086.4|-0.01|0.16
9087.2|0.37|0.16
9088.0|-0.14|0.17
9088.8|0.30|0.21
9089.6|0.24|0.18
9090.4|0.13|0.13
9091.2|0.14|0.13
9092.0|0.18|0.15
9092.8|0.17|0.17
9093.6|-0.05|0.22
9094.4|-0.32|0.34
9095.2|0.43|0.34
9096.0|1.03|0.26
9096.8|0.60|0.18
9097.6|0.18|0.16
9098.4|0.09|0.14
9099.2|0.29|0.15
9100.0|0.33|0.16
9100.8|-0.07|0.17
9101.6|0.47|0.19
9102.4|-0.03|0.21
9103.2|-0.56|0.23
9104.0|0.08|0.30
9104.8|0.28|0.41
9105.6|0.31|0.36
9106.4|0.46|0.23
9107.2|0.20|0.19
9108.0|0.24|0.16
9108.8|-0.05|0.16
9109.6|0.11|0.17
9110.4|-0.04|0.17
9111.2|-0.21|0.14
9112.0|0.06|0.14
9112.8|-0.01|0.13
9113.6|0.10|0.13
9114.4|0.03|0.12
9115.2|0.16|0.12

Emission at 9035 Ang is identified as H-beta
